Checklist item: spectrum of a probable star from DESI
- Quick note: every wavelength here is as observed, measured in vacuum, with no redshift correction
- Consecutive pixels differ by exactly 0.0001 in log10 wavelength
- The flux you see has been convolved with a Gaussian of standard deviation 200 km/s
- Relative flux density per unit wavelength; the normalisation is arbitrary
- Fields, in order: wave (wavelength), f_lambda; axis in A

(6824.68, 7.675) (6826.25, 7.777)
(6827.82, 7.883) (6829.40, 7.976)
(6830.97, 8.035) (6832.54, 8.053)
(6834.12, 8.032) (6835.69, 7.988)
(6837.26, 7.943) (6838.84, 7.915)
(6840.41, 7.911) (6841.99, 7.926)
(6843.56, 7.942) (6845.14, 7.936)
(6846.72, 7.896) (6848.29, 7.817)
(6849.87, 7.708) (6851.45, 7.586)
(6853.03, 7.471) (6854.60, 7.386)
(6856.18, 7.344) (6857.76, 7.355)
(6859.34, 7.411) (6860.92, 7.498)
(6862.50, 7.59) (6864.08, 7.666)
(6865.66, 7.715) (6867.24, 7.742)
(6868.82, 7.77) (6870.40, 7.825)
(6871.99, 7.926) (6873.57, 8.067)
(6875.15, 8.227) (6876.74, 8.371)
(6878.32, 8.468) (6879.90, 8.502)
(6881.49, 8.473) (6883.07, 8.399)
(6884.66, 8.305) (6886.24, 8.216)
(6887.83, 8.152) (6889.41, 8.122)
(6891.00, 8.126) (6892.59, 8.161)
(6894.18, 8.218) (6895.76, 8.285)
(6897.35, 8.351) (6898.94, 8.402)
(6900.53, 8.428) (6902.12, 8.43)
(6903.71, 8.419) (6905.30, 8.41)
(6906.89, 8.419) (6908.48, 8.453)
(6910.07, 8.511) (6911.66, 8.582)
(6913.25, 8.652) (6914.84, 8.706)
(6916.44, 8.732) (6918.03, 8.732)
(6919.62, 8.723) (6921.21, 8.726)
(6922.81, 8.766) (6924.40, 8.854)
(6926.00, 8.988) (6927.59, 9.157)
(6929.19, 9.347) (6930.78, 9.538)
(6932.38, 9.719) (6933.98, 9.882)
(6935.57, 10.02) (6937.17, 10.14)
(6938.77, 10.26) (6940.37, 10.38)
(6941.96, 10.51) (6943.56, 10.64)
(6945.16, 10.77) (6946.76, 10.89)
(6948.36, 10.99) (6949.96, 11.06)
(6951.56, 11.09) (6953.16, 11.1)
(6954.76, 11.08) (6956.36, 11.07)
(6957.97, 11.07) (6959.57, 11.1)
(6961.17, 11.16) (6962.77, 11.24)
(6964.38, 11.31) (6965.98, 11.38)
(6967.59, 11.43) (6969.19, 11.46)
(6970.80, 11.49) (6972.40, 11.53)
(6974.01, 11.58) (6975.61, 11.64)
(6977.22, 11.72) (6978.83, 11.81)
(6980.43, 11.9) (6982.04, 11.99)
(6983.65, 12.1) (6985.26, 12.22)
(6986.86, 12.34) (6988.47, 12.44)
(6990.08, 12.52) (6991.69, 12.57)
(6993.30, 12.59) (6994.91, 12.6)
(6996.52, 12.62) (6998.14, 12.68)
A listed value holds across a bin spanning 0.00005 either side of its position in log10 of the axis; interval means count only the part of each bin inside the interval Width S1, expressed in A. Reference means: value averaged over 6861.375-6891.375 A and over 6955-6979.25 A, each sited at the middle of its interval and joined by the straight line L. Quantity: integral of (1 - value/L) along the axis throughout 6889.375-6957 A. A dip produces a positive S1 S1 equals 3.1 A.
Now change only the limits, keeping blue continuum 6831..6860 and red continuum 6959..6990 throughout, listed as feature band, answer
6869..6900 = 2.5 A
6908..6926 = 2.3 A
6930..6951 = 0.6 A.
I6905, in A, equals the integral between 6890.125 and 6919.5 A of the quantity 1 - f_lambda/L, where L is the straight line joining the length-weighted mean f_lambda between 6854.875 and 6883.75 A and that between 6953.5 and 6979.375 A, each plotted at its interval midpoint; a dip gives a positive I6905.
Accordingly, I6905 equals 2.3 A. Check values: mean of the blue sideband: 7.9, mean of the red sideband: 11.4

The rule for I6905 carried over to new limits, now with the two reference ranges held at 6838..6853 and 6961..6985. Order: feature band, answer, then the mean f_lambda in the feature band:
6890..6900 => 1.1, 8.25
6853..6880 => 2.1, 7.79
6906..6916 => 1.2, 8.56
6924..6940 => 1.2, 9.63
